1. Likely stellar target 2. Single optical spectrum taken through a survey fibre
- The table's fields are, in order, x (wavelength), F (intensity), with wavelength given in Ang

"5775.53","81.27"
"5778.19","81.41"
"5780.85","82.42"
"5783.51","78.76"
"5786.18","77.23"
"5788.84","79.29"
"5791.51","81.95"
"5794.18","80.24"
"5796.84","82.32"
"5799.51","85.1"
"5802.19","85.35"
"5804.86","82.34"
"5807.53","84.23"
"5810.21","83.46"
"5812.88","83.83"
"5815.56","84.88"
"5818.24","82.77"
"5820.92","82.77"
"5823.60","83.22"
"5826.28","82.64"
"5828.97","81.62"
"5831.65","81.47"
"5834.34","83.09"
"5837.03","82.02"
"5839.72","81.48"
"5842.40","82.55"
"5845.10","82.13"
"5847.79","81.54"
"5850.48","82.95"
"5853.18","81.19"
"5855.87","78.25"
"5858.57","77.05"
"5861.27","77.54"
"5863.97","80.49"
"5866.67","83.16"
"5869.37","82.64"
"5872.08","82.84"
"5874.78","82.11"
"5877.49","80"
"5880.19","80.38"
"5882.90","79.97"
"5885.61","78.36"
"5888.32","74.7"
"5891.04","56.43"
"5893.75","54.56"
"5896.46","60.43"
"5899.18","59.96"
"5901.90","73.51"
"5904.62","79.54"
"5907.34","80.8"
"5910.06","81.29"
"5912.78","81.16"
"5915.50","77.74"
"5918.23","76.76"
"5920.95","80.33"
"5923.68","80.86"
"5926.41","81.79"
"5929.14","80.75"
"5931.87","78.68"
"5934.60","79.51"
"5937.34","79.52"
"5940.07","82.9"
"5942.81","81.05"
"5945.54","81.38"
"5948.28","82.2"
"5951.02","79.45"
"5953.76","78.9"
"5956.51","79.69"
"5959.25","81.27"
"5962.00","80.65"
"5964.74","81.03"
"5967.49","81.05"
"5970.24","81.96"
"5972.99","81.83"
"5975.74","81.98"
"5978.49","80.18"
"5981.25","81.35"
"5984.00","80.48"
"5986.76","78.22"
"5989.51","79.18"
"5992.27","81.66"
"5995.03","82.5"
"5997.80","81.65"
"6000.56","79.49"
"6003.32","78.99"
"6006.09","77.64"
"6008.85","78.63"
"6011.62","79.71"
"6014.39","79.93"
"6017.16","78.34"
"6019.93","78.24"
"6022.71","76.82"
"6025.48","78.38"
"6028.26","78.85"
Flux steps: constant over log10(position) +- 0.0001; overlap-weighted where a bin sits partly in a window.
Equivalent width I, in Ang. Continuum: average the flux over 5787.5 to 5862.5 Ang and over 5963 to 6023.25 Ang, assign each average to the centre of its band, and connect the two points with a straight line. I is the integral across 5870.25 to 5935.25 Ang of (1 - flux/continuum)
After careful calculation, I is 4.2 Ang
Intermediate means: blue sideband 82.1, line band 76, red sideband 80.1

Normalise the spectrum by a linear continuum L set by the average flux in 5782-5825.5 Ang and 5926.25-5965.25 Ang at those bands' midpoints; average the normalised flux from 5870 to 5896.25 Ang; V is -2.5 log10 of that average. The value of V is 0.103 mag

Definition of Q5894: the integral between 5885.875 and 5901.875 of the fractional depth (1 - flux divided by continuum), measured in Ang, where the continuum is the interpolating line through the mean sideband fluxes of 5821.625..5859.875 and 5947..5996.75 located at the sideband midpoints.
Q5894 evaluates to 3.51 Ang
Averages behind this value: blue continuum 81.5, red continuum 80.7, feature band 63.4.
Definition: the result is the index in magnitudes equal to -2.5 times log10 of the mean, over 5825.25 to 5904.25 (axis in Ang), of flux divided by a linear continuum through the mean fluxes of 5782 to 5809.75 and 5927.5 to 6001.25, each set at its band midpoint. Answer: 0.05 mag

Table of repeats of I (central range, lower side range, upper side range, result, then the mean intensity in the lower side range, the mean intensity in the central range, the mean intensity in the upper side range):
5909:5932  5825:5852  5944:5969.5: 0.3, 82.1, 80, 80.7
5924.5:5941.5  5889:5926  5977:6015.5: -1.3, 72.9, 80.5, 80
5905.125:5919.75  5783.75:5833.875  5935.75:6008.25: 0.3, 82.4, 79.6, 80.6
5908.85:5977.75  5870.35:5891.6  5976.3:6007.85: -1.3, 77.7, 80.6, 80.2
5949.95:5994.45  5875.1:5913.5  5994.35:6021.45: -1.8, 73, 80.6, 79.4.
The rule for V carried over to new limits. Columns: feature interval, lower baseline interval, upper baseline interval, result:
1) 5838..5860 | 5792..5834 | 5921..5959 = 0.019 mag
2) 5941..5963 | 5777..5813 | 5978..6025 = -0.006 mag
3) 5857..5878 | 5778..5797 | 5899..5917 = -0.032 mag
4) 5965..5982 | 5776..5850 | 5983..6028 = -0.021 mag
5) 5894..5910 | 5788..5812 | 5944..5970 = 0.155 mag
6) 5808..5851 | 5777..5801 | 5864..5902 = -0.065 mag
